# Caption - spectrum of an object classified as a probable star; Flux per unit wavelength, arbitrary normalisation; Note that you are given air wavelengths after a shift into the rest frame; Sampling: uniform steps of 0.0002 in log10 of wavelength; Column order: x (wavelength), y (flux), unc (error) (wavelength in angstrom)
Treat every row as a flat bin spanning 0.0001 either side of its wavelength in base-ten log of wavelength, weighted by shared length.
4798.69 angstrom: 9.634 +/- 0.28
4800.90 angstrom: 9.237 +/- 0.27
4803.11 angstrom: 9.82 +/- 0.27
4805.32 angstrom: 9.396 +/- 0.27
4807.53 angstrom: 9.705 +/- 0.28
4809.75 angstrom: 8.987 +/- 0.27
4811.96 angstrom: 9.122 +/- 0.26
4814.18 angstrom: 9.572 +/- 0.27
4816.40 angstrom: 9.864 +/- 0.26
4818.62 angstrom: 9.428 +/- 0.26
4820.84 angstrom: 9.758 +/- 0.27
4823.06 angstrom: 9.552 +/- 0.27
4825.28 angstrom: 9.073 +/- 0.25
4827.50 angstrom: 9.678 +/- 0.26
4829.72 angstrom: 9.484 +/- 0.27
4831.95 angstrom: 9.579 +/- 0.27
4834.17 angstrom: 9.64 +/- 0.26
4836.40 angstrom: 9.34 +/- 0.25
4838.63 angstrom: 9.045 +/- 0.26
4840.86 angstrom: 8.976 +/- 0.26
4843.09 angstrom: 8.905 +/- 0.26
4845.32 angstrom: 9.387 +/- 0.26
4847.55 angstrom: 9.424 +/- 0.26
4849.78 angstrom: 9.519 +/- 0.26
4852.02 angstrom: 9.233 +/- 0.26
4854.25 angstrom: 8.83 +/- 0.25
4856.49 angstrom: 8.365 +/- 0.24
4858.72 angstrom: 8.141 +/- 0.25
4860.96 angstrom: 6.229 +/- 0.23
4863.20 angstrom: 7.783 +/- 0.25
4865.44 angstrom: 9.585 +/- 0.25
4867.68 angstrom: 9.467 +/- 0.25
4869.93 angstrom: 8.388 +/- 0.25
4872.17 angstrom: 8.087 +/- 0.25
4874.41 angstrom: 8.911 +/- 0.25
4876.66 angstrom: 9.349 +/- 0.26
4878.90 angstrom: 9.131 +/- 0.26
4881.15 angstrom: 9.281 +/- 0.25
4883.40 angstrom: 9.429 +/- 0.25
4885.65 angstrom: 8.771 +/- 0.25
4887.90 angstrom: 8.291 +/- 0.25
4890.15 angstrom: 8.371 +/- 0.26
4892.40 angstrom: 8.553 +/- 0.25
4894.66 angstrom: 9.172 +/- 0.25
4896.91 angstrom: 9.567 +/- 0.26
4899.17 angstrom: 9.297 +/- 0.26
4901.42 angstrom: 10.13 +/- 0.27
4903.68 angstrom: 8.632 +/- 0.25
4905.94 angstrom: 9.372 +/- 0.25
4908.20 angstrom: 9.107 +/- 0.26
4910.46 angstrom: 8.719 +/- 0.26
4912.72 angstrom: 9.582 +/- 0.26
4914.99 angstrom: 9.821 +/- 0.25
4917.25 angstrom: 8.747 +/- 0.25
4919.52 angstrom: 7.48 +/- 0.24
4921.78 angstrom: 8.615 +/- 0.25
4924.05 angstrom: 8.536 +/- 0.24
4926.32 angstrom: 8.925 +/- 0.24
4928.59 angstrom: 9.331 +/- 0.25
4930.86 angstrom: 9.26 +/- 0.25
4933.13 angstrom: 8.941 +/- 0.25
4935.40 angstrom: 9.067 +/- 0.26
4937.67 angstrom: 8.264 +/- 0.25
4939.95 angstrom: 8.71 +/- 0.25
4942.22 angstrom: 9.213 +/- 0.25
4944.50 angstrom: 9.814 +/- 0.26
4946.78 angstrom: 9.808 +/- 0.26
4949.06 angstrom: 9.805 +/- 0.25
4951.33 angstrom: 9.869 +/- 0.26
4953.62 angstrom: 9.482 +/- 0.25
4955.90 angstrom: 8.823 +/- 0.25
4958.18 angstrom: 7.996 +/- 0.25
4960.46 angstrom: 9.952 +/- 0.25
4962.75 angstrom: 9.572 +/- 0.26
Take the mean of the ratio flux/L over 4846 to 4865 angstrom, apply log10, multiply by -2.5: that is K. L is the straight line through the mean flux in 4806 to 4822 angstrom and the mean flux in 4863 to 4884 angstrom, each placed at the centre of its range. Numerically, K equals 0.08 mag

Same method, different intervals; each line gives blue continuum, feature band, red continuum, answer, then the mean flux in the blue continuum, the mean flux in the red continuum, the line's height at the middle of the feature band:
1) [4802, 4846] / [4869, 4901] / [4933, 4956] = 0.05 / 9.42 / 9.29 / 9.35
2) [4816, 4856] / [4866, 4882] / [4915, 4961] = 0.03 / 9.35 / 9.04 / 9.23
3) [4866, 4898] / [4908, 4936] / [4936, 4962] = 0.02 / 8.92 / 9.25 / 9.12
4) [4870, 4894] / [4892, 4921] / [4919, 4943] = -0.04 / 8.81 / 8.79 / 8.8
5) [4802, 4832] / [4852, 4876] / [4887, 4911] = 0.10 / 9.5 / 9.03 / 9.23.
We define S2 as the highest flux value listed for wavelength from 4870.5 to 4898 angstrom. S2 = 9.567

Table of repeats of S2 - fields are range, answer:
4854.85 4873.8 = 9.585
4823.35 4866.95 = 9.678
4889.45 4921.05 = 10.13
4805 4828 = 9.864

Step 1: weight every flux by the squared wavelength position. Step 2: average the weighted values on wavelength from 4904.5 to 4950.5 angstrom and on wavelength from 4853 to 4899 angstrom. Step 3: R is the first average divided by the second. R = 1.06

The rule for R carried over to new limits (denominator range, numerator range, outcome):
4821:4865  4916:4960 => 1.04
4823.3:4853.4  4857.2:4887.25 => 0.94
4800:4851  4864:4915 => 0.99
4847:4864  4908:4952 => 1.11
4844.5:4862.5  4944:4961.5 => 1.14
